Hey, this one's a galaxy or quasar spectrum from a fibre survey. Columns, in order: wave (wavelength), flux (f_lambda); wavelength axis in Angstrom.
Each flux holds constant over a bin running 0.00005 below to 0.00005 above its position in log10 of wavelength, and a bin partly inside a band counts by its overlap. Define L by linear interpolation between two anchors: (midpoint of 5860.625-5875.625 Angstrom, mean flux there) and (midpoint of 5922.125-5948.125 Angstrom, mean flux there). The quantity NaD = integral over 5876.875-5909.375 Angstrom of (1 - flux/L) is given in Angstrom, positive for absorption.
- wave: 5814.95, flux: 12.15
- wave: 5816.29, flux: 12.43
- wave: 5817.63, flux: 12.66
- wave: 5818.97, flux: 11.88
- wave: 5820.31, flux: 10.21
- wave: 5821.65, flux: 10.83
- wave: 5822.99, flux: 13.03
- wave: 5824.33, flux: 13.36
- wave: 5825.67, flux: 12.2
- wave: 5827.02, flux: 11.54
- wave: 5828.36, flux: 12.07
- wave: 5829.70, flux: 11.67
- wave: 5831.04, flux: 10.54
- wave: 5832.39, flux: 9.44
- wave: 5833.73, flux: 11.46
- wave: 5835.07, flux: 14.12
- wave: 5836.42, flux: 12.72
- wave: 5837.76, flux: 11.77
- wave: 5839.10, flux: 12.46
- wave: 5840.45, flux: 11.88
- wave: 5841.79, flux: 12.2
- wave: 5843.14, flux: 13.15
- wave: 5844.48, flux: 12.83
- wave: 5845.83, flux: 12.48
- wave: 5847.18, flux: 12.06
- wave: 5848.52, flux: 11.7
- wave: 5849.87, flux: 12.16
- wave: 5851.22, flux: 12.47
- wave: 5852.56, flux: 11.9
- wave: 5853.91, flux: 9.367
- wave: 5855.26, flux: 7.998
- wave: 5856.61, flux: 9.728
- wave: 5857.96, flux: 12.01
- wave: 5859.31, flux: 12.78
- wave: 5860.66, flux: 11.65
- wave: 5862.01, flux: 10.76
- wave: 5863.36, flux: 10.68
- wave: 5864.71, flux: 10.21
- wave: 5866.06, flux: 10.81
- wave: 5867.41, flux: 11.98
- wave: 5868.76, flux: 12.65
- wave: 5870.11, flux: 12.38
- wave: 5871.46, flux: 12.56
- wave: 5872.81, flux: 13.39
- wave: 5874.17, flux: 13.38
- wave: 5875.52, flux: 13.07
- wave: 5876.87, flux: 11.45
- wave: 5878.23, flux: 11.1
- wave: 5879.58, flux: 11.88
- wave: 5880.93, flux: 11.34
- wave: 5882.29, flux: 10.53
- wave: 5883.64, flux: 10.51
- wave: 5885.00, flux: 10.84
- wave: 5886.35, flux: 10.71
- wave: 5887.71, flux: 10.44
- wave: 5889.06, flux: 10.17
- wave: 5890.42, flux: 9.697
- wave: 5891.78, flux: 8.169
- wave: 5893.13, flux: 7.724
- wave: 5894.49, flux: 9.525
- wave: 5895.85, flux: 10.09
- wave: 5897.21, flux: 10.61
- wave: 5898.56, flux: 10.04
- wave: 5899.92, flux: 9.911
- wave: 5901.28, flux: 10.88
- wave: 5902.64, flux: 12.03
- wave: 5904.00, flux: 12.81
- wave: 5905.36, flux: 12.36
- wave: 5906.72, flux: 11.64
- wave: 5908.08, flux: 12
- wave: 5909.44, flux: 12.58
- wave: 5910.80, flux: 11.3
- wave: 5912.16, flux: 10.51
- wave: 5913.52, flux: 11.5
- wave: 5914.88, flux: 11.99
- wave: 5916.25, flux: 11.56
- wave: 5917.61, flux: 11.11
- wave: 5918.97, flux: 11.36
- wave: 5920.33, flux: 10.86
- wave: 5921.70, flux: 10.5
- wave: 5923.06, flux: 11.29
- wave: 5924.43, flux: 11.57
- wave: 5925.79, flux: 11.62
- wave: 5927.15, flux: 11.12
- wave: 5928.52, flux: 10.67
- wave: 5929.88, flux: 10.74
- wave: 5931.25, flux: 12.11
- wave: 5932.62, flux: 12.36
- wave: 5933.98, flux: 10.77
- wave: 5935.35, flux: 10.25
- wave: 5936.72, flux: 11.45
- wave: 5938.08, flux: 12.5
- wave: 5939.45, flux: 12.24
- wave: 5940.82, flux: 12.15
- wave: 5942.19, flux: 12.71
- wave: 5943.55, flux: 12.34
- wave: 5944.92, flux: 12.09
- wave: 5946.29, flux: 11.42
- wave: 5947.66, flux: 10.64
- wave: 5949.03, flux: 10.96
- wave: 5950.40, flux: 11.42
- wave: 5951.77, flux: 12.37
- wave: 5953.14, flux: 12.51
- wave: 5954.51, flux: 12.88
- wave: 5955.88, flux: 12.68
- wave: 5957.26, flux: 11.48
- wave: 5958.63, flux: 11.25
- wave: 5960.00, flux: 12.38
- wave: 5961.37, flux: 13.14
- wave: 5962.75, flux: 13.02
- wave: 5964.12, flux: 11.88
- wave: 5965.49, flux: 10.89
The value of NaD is 3.0 Angstrom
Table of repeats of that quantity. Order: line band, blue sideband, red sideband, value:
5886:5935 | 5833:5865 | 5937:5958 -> 3.9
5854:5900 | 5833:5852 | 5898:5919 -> 3.9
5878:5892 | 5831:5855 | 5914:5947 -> 1.4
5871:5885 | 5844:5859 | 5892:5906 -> -1.2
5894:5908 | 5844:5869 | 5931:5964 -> 0.7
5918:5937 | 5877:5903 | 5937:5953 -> 0.4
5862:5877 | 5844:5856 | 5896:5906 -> -0.9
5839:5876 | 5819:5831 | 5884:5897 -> -3.5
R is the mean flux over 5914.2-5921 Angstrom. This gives 11.4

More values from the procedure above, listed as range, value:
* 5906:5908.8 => 11.8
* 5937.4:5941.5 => 12.3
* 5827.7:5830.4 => 11.9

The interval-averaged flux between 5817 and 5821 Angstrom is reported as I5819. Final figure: 11.6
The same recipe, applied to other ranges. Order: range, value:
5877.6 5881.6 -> 11.5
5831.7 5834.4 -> 10.4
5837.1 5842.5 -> 12.1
